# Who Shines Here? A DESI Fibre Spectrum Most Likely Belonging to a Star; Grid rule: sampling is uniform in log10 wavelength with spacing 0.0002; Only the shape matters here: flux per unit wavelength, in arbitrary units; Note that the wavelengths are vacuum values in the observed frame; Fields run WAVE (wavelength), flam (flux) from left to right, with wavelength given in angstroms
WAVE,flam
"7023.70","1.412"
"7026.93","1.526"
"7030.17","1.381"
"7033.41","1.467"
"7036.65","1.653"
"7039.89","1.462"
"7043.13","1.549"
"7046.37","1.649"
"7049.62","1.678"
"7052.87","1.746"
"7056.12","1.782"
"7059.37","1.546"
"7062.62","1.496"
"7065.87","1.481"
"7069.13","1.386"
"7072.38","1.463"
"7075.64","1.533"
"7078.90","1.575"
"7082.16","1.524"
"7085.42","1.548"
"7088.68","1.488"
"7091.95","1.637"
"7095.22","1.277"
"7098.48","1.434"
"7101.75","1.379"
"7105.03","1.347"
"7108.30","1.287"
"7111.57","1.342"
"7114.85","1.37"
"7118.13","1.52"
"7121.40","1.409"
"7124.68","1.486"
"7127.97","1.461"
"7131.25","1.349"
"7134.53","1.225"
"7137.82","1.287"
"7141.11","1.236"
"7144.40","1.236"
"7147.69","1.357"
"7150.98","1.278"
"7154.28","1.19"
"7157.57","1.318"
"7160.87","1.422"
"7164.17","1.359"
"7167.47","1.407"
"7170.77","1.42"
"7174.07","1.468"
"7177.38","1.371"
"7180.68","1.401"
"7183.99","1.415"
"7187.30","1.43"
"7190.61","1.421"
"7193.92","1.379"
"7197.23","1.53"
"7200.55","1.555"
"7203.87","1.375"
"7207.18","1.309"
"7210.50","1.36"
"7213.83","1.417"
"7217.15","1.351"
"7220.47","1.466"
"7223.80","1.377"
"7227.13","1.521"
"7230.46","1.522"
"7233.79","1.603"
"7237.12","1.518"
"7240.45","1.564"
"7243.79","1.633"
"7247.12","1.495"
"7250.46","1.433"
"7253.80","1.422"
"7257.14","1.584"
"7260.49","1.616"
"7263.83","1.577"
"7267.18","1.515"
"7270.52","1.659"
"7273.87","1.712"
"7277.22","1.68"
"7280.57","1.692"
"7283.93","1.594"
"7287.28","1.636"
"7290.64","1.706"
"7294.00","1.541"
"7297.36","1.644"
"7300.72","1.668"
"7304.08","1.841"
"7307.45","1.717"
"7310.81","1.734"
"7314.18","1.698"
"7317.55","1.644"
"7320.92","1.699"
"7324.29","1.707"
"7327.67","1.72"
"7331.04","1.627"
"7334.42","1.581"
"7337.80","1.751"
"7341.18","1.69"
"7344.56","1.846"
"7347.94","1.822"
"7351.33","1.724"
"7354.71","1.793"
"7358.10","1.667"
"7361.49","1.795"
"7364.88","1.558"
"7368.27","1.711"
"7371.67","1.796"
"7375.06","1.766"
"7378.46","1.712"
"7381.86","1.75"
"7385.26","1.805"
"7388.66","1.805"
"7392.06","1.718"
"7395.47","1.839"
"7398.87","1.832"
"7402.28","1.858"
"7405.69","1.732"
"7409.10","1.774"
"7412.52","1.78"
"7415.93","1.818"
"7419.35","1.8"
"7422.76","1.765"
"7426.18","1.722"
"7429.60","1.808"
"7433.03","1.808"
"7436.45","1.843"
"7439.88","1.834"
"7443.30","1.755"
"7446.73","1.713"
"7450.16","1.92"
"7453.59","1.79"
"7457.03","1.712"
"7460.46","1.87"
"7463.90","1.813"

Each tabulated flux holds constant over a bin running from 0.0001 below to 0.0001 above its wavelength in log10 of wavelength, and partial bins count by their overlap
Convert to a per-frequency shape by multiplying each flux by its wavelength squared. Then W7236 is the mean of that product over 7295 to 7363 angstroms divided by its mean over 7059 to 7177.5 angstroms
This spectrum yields 1.30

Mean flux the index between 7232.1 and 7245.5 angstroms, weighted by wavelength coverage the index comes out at 1.58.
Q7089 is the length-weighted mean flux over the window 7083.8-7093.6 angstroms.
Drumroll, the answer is 1.56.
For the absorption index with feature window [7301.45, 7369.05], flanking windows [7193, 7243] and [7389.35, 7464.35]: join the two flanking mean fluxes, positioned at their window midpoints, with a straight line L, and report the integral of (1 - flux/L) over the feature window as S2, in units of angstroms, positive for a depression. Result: -2.8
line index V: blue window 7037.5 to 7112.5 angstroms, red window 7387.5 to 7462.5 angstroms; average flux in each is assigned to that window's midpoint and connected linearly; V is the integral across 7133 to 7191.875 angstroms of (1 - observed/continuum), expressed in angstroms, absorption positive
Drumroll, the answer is 8.70 angstroms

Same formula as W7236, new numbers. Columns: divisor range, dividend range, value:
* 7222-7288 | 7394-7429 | 1.19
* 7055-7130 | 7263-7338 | 1.21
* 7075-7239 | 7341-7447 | 1.34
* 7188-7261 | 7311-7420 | 1.23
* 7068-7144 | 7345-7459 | 1.36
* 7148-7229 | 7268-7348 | 1.25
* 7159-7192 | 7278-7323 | 1.23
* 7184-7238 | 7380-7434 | 1.31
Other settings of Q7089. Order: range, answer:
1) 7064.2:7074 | 1.44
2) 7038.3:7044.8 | 1.51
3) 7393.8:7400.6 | 1.84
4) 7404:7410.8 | 1.75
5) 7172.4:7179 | 1.42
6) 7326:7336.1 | 1.64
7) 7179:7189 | 1.42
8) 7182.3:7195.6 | 1.41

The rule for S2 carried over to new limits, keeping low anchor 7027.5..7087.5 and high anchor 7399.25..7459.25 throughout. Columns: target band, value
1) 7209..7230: 3.0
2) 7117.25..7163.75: 7.7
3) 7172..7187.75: 2.1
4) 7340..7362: -0.3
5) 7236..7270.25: 2.8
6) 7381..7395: -0.1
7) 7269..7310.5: 0.6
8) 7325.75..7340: 0.5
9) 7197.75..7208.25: 1.4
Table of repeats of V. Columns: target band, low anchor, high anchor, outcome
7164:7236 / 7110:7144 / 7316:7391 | 2.3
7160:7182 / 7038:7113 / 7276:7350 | 2.4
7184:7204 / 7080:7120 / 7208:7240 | 0.0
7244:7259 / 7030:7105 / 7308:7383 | 1.4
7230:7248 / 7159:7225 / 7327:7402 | -0.7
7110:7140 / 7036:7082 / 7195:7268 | 3.1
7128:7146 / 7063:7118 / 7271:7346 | 2.6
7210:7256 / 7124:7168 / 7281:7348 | 1.0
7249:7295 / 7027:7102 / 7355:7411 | 2.2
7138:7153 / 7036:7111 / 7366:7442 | 2.8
